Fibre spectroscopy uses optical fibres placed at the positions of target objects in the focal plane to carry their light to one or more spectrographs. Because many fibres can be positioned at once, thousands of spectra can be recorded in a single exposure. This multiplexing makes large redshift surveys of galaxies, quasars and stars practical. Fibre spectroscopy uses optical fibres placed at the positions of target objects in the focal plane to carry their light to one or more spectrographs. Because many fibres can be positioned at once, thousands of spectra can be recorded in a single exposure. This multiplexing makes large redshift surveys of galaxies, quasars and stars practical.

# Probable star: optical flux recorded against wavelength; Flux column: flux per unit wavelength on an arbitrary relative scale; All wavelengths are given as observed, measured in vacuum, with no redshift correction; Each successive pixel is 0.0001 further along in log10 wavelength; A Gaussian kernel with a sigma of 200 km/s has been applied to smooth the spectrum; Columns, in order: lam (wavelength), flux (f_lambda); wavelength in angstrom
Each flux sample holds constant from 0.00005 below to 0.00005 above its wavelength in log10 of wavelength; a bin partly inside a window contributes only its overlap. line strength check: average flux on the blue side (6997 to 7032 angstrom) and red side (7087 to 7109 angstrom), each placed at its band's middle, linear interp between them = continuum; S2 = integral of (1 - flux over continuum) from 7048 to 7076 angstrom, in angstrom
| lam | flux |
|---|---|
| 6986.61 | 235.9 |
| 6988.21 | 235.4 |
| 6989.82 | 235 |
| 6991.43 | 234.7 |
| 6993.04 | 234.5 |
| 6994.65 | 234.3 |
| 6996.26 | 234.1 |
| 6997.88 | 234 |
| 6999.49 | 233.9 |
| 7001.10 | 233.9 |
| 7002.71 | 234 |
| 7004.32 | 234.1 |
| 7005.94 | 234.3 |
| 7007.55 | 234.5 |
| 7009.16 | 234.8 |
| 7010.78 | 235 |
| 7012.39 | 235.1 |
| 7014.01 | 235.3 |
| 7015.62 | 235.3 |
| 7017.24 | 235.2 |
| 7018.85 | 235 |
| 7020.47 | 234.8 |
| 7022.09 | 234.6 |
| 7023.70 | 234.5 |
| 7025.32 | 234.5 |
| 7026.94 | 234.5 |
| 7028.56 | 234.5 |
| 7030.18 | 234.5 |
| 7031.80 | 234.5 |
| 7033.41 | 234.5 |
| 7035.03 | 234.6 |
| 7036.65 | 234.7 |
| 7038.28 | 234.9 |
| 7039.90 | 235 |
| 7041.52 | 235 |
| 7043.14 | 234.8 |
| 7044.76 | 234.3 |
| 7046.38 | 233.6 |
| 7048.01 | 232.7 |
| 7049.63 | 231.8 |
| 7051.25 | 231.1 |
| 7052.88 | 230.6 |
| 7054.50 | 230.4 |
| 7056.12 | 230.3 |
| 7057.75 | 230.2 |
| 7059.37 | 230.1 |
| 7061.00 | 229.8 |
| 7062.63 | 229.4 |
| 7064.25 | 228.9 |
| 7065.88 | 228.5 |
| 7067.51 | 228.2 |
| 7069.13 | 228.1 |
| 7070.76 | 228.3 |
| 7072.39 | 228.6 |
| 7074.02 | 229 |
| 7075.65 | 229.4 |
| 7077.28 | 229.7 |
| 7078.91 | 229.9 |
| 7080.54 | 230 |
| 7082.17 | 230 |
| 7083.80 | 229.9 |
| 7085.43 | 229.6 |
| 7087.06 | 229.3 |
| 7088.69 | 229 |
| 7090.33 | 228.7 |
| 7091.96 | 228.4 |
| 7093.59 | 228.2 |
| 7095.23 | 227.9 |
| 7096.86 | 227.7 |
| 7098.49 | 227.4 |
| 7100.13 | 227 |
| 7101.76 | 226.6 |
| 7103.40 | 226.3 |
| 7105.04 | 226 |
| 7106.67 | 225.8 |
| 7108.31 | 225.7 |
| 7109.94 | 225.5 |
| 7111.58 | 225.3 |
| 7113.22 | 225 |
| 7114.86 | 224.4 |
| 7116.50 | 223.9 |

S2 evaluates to 0.1 angstrom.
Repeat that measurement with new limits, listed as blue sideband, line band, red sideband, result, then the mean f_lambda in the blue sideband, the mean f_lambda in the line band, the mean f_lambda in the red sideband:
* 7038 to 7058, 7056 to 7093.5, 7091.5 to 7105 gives 0.09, 233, 229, 227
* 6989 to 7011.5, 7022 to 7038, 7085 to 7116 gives -0.17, 234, 235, 227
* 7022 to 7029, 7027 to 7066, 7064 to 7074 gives -0.17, 235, 233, 228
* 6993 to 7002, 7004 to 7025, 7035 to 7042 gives -0.05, 234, 235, 235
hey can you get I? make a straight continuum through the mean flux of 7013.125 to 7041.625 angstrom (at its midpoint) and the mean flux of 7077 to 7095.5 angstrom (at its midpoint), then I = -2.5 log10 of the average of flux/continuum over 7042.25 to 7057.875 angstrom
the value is 0.00 mag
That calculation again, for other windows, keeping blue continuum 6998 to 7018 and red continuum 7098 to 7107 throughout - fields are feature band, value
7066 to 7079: 0.00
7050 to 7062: 0.00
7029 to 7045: -0.01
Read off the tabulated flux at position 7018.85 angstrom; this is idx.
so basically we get 235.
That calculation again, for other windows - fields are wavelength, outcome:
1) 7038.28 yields 234.9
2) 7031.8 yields 234.5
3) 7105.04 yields 226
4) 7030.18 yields 234.5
